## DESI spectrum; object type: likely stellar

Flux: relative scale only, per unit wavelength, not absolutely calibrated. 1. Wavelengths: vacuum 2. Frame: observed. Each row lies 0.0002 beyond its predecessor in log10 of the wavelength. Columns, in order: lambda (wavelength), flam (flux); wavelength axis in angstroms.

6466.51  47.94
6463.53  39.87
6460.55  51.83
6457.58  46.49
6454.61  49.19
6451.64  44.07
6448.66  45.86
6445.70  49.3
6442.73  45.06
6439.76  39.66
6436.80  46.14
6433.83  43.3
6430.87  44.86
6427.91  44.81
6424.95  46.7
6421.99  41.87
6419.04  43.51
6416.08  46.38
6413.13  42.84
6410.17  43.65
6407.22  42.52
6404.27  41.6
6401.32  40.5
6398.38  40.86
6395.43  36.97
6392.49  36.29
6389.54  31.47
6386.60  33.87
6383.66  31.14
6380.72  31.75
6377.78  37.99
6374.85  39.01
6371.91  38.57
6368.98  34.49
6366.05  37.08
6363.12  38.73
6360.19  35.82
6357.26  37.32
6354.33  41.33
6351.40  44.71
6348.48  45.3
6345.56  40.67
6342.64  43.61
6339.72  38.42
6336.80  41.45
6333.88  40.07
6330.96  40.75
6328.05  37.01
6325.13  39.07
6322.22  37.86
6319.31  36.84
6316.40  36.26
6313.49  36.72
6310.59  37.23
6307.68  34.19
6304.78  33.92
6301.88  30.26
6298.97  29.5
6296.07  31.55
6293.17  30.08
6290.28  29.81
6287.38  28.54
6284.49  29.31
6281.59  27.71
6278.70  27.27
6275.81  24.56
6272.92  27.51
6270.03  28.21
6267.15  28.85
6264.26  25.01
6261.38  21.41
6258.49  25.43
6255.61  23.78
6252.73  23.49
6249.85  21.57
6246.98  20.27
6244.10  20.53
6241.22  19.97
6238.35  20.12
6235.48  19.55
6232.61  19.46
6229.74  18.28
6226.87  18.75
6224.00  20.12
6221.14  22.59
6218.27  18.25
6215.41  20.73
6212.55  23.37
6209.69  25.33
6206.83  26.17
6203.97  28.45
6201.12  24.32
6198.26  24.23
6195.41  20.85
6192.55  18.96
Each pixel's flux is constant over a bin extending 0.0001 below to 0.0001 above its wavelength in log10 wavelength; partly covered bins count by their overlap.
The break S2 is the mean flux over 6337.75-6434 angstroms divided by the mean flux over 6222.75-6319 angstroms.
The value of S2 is 1.51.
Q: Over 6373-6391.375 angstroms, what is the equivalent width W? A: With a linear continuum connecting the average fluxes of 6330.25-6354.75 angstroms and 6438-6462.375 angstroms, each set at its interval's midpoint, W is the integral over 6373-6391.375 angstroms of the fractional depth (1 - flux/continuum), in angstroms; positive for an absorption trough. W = 3.9 angstroms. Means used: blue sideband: 41.9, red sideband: 46.3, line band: 34.3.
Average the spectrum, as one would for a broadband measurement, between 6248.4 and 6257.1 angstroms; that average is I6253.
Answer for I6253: 23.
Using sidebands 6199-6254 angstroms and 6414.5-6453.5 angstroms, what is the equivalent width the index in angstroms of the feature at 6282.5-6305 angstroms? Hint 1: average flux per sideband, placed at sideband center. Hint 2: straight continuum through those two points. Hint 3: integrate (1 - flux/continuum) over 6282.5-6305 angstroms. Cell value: -0.7 angstroms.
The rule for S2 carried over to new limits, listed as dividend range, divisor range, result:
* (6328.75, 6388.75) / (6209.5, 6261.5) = 1.82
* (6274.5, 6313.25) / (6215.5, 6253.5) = 1.51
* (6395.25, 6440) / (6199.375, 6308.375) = 1.73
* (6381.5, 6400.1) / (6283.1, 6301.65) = 1.18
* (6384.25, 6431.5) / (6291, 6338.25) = 1.15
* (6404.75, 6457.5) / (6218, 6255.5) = 2.19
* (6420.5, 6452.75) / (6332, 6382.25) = 1.14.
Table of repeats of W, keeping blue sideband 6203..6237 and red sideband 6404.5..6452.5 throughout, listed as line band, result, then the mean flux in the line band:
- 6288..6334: -4.6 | 34.8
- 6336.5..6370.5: -3.6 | 39.9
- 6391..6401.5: 0.6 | 38.4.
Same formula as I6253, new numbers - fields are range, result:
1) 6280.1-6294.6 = 29.1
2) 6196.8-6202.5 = 24.2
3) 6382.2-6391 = 32.2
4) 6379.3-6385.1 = 31.4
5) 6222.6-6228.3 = 19.4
